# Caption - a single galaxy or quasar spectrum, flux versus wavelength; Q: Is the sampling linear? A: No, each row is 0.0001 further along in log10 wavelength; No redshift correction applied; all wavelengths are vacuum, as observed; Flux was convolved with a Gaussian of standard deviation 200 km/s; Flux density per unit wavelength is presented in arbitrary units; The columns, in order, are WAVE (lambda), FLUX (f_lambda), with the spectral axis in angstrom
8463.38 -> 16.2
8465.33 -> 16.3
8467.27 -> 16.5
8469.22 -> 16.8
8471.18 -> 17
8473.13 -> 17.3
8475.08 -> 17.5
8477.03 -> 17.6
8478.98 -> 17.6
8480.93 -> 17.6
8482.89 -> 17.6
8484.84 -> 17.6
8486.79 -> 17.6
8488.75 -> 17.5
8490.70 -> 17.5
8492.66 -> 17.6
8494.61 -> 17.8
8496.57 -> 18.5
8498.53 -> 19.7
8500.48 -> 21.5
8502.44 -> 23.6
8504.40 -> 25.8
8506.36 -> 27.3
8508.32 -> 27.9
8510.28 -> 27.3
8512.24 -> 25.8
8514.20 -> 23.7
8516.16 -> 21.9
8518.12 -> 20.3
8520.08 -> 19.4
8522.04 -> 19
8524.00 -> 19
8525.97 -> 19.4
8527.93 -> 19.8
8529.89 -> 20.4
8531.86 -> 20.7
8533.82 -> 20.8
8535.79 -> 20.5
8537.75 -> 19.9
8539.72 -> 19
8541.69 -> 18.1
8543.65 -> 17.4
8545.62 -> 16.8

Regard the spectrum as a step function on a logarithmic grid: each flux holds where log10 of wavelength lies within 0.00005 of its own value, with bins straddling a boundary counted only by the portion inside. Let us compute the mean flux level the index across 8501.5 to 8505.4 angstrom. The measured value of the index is 24.7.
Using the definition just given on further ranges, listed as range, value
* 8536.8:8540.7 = 19.4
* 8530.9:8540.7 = 20.2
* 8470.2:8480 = 17.4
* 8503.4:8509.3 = 27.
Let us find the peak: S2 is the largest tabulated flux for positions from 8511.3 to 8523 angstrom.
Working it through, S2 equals 25.8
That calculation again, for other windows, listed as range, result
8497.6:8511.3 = 27.9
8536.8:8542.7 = 19.9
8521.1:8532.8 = 20.7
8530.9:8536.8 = 20.8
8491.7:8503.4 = 23.6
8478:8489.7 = 17.6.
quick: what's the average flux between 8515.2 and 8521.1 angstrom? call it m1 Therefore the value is 20.5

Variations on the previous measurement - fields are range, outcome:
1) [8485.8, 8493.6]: 17.5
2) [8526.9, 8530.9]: 20.1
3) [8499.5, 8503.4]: 22.6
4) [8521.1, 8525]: 19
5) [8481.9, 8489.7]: 17.6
